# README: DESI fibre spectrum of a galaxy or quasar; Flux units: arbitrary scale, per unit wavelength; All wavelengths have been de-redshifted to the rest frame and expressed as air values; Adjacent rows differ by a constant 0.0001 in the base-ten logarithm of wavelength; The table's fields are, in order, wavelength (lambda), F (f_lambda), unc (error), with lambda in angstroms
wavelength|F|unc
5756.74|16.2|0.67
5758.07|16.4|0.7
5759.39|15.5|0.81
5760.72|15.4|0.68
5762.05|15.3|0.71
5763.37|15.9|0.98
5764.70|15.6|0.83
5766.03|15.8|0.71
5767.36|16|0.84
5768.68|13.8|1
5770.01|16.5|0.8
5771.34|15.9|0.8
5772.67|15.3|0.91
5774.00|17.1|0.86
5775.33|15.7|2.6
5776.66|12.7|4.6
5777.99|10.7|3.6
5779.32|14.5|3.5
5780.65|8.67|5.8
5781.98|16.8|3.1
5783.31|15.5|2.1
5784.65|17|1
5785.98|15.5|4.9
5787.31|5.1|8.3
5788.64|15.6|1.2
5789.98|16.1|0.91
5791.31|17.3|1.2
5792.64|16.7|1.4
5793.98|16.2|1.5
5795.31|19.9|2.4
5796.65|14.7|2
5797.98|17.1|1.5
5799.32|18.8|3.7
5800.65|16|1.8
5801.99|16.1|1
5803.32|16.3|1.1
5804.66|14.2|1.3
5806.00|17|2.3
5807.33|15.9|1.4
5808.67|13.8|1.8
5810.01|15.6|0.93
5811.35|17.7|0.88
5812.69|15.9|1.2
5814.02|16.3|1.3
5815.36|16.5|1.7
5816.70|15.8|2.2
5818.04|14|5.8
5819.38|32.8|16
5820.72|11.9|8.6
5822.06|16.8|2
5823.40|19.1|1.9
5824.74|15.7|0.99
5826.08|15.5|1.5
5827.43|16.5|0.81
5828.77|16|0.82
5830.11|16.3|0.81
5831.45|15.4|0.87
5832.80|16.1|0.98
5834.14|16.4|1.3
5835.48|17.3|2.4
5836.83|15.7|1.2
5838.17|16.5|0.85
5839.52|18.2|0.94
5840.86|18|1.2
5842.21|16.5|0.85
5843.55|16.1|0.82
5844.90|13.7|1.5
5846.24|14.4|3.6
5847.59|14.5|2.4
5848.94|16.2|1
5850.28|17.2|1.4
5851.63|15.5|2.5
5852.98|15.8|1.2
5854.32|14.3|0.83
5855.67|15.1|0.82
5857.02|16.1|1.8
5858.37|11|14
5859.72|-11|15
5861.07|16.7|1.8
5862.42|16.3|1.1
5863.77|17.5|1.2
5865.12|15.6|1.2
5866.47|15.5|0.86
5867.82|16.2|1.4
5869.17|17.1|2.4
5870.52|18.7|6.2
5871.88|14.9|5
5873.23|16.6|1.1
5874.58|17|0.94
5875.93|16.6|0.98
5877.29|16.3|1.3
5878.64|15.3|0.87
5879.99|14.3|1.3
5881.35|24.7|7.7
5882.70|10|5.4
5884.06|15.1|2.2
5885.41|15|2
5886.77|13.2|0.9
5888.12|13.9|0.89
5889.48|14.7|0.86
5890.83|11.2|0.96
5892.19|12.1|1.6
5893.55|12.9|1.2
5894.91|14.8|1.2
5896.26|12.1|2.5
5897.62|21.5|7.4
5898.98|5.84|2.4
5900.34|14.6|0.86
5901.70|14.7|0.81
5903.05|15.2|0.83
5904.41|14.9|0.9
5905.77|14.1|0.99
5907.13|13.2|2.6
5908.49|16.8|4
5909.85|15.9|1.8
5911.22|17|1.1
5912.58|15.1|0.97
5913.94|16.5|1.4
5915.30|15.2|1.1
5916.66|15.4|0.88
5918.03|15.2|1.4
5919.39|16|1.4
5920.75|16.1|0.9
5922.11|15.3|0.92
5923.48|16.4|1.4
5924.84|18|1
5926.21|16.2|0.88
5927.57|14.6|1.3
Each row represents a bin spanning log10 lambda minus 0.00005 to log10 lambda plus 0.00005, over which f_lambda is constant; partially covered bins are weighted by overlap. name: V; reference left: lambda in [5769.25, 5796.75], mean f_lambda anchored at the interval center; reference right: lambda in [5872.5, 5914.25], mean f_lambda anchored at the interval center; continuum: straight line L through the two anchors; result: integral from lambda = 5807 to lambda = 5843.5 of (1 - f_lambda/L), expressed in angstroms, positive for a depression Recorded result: -4.5 angstroms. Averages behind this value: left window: 14.9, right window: 14.9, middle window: 16.7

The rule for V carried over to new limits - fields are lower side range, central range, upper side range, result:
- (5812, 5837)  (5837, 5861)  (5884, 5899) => 2.6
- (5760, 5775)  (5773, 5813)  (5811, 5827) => 2.8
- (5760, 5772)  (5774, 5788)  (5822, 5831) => 2.1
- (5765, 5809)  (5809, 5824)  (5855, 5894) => -2.4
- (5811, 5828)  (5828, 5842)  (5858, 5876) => -0.3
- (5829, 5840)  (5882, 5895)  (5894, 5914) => 1.6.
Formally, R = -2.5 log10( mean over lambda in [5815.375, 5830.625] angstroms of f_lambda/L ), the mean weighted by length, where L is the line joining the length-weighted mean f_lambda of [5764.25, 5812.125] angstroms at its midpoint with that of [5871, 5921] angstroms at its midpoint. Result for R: -0.14 mag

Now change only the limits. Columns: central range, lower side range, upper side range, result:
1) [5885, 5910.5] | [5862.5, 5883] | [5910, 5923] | 0.15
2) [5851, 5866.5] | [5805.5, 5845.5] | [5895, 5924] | 0.22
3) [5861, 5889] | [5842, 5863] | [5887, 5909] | -0.17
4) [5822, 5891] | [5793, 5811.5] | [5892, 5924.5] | 0.02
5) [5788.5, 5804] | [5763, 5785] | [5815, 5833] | -0.06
